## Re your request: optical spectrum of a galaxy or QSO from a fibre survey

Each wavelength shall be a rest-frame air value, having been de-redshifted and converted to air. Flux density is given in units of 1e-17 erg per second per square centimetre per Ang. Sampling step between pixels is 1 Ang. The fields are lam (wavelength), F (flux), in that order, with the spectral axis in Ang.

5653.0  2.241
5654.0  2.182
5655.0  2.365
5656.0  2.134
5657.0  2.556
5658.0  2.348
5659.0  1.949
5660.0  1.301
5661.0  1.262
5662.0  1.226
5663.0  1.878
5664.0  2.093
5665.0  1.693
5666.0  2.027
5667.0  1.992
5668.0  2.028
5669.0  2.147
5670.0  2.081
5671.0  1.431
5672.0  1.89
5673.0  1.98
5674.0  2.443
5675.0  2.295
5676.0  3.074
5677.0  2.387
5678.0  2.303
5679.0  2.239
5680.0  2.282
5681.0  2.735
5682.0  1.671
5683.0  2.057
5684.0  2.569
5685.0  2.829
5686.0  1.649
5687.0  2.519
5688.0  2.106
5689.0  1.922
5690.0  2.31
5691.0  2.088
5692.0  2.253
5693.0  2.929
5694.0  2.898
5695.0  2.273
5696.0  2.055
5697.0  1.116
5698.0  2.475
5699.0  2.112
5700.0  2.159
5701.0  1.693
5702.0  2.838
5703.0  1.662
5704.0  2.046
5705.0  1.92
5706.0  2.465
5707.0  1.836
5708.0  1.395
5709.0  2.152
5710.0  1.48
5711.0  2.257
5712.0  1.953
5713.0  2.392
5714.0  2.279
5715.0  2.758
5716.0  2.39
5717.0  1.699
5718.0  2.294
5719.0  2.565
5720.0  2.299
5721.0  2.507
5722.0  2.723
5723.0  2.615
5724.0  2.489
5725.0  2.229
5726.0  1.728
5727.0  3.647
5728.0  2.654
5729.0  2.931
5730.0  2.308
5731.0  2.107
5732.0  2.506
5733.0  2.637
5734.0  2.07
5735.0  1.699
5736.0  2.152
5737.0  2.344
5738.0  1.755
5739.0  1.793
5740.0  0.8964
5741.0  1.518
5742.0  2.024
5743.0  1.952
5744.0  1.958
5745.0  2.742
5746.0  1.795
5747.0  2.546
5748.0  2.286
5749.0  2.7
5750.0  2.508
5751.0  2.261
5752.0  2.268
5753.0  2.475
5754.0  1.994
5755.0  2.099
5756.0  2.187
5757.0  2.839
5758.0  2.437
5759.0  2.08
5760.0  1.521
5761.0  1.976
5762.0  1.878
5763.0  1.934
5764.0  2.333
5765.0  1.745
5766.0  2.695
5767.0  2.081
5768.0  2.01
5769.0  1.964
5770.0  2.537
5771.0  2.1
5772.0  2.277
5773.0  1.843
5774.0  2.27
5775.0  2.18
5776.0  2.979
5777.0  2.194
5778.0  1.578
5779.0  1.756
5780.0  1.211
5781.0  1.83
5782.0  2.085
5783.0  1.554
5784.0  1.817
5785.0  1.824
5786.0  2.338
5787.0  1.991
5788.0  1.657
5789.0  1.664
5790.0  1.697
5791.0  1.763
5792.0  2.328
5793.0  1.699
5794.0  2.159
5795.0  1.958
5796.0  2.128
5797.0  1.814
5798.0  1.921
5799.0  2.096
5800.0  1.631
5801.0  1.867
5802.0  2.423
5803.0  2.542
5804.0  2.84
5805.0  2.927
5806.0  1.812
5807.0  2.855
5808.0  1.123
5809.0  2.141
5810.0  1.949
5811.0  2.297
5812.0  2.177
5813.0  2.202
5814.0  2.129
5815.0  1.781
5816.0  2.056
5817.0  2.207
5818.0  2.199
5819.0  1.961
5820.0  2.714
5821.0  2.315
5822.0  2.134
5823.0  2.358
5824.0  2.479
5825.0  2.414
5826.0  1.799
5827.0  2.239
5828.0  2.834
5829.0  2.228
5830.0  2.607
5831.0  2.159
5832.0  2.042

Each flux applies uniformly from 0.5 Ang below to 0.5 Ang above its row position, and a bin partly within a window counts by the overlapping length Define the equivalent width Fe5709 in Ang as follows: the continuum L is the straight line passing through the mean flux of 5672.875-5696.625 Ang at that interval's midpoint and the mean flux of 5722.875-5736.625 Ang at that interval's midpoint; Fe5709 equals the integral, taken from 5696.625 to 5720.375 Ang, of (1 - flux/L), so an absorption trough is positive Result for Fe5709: 2.7 Ang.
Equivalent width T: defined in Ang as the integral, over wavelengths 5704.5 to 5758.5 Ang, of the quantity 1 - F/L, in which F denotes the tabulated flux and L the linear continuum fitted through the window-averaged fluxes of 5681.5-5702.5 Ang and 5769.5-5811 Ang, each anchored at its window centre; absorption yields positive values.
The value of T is -2.2 Ang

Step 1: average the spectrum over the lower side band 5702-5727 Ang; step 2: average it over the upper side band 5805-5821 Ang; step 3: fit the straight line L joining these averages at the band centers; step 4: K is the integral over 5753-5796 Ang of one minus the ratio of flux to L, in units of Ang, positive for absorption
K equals 2.7 Ang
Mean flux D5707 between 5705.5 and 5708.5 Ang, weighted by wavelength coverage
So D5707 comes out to 1.9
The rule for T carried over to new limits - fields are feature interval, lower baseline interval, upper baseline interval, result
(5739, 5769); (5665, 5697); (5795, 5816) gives 0.6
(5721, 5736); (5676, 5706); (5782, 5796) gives -2.4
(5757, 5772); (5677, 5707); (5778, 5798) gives -1.4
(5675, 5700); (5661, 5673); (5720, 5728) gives -2.3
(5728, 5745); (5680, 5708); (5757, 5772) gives 0.5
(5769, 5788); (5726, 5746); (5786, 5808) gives 0.8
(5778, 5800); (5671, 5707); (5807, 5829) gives 3.3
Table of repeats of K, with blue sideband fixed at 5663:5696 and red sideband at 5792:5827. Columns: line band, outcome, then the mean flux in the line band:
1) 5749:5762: -0.3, 2.23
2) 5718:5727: -1.1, 2.46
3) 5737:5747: 1.4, 1.89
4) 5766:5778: -0.2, 2.21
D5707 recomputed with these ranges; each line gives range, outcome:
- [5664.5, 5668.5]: 1.94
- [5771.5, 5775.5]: 2.14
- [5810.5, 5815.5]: 2.12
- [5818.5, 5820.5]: 2.34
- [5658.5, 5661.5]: 1.5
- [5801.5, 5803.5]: 2.48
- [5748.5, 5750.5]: 2.6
